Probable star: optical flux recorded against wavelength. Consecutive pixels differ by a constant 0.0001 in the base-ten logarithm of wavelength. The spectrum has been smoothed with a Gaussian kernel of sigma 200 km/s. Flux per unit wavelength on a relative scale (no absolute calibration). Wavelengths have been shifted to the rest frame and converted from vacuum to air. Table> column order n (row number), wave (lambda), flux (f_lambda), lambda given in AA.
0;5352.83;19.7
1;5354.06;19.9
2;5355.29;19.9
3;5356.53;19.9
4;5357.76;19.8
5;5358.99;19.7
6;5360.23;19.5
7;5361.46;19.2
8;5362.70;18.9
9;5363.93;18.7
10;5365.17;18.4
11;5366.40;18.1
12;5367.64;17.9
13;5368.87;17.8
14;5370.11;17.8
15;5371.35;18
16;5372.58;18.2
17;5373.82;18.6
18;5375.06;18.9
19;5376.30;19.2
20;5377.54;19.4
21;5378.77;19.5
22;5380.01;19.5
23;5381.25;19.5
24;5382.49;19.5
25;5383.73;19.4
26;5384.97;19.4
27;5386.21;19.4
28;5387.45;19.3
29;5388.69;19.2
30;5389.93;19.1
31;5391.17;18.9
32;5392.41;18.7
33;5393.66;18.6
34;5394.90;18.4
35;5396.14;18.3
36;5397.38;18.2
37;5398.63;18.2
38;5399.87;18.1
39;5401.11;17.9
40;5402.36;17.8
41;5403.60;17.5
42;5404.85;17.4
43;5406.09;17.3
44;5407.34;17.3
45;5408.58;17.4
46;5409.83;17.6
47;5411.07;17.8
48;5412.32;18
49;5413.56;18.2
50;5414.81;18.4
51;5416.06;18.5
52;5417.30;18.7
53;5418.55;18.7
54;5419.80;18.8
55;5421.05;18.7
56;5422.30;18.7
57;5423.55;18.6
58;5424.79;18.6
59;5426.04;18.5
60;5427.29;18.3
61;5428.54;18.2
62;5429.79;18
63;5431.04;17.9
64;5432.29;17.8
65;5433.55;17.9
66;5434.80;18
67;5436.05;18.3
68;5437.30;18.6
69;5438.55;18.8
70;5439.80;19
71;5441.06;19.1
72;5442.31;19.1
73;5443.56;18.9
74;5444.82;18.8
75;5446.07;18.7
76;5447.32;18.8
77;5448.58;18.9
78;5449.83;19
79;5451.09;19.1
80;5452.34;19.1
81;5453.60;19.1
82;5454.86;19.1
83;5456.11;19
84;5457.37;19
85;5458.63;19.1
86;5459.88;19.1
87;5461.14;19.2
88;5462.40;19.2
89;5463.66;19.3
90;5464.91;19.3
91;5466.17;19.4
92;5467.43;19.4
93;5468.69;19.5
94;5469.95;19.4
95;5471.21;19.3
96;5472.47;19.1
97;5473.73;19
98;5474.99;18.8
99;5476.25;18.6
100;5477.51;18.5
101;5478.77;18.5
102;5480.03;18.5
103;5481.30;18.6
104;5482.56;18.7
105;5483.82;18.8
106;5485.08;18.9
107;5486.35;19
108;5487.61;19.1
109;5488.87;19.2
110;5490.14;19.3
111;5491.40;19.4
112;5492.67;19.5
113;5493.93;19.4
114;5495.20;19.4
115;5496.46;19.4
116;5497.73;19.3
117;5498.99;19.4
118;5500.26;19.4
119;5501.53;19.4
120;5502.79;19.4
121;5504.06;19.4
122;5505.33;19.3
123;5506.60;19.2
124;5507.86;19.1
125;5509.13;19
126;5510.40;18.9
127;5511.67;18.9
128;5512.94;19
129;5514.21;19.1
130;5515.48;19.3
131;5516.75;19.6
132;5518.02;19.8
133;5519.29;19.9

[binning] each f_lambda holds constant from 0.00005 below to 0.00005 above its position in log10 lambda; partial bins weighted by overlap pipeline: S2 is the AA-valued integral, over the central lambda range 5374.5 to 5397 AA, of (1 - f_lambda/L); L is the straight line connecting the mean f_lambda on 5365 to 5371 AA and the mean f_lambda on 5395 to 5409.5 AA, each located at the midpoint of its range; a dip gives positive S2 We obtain -1.6 AA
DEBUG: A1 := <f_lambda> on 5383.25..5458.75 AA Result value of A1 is 18.5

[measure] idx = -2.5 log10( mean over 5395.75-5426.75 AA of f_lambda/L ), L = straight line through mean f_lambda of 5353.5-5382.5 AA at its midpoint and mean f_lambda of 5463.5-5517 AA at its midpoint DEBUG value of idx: 0.05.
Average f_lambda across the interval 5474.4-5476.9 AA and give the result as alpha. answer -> 18.7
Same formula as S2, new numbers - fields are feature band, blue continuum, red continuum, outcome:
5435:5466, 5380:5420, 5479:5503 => -0.2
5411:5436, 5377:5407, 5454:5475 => 0.8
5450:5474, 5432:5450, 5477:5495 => -0.5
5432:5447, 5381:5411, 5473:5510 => 0.1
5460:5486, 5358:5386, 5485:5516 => 0.2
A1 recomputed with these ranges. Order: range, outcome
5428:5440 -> 18.2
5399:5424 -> 18.1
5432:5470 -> 18.9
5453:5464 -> 19.1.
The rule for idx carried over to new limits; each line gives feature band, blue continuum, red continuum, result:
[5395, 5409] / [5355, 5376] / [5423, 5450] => 0.051 mag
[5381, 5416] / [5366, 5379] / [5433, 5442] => 0.008 mag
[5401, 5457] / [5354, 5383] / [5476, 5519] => 0.037 mag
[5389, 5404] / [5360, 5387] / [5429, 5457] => 0.027 mag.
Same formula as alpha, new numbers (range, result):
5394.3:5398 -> 18.3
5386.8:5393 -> 19.1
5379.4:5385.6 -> 19.5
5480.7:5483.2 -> 18.7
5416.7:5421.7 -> 18.7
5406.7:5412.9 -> 17.6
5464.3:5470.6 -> 19.4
